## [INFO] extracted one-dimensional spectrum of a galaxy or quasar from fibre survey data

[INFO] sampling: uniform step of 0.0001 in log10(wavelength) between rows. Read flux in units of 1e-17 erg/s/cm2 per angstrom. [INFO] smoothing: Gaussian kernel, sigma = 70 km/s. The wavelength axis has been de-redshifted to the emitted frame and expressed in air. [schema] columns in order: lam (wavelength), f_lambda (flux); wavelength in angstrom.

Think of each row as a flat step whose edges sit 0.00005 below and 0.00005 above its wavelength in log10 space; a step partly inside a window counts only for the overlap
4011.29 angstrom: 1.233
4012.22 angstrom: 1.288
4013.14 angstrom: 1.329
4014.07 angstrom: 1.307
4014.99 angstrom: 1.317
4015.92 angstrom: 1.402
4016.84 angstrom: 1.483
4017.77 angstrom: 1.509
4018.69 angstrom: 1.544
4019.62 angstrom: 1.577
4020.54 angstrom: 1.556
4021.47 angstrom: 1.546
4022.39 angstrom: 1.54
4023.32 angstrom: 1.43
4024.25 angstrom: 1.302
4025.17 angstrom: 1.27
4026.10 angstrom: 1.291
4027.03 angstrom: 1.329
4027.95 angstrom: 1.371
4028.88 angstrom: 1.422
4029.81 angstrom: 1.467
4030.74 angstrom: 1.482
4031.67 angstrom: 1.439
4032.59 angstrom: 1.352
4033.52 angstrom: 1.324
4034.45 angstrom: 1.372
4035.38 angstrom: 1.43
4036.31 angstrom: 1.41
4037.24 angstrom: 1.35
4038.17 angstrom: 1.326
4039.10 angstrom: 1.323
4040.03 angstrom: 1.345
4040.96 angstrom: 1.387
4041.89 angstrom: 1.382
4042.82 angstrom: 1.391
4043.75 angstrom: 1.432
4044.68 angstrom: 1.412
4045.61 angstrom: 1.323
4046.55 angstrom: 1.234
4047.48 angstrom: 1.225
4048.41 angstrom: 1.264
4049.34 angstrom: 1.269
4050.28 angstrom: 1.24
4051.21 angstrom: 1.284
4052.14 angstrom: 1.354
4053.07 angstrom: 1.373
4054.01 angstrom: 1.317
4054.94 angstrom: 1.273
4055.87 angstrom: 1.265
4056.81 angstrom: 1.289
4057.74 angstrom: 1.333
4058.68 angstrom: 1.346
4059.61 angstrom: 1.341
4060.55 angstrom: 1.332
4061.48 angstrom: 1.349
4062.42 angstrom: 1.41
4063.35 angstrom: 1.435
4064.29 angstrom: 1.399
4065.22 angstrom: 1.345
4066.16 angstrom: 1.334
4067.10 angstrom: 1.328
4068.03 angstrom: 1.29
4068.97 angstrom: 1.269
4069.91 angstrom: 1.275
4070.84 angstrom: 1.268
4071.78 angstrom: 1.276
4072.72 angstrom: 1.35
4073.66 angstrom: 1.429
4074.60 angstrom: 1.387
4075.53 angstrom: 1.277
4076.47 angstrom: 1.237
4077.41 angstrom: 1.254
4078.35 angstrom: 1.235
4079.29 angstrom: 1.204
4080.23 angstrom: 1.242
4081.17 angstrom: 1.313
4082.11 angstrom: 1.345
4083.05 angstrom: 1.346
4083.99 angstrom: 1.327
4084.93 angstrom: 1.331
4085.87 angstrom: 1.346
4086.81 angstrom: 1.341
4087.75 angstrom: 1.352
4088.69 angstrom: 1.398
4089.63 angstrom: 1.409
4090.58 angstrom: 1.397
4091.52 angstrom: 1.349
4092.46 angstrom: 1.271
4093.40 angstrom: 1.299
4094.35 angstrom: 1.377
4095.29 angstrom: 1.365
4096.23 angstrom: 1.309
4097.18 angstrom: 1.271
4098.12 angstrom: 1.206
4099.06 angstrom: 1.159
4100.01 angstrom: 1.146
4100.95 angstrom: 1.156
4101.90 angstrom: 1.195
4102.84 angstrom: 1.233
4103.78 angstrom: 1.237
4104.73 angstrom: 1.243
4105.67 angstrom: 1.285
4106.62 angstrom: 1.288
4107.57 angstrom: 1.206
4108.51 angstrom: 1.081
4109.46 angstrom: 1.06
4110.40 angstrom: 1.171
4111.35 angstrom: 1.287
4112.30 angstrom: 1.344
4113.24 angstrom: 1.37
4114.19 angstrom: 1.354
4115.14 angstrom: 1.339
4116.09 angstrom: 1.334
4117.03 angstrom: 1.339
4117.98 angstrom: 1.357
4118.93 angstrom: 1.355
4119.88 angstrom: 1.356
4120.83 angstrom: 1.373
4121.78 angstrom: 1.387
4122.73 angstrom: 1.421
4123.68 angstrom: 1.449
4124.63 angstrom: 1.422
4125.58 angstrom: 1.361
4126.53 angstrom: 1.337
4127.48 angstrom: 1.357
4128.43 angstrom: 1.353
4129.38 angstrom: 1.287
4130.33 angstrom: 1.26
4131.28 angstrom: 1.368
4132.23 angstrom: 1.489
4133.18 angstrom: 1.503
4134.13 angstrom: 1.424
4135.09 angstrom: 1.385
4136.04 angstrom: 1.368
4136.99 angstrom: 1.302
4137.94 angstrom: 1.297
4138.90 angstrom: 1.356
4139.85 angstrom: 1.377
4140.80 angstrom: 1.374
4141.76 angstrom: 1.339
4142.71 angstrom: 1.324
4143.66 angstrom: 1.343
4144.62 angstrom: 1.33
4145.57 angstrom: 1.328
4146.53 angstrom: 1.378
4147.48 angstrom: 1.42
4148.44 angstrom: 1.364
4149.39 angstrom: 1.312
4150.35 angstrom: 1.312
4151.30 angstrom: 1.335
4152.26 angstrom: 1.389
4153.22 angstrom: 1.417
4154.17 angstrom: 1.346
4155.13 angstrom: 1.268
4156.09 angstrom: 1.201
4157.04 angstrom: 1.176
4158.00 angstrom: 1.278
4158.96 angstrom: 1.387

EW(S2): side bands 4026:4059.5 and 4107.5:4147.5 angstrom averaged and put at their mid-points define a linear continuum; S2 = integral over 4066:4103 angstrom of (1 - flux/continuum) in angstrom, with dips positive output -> 1.27 angstrom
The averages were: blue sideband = 1.35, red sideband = 1.34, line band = 1.3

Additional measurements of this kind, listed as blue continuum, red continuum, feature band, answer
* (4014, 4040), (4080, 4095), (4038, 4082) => 1.7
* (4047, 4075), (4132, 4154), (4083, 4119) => 1.5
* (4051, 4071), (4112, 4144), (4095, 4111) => 1.7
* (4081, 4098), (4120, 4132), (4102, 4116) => 1.1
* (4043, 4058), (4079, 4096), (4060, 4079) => 0.0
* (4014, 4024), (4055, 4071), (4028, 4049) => 0.7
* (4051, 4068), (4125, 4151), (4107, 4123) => 0.6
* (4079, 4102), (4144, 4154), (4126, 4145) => -0.2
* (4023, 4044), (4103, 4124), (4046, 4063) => 0.6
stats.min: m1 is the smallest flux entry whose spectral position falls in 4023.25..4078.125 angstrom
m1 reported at 1.225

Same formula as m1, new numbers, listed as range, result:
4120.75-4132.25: 1.26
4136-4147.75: 1.297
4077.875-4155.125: 1.06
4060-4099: 1.204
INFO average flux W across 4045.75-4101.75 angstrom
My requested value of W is 1.31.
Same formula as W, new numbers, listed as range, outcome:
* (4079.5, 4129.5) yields 1.31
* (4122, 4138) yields 1.38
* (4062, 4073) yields 1.33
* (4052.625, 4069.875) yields 1.33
